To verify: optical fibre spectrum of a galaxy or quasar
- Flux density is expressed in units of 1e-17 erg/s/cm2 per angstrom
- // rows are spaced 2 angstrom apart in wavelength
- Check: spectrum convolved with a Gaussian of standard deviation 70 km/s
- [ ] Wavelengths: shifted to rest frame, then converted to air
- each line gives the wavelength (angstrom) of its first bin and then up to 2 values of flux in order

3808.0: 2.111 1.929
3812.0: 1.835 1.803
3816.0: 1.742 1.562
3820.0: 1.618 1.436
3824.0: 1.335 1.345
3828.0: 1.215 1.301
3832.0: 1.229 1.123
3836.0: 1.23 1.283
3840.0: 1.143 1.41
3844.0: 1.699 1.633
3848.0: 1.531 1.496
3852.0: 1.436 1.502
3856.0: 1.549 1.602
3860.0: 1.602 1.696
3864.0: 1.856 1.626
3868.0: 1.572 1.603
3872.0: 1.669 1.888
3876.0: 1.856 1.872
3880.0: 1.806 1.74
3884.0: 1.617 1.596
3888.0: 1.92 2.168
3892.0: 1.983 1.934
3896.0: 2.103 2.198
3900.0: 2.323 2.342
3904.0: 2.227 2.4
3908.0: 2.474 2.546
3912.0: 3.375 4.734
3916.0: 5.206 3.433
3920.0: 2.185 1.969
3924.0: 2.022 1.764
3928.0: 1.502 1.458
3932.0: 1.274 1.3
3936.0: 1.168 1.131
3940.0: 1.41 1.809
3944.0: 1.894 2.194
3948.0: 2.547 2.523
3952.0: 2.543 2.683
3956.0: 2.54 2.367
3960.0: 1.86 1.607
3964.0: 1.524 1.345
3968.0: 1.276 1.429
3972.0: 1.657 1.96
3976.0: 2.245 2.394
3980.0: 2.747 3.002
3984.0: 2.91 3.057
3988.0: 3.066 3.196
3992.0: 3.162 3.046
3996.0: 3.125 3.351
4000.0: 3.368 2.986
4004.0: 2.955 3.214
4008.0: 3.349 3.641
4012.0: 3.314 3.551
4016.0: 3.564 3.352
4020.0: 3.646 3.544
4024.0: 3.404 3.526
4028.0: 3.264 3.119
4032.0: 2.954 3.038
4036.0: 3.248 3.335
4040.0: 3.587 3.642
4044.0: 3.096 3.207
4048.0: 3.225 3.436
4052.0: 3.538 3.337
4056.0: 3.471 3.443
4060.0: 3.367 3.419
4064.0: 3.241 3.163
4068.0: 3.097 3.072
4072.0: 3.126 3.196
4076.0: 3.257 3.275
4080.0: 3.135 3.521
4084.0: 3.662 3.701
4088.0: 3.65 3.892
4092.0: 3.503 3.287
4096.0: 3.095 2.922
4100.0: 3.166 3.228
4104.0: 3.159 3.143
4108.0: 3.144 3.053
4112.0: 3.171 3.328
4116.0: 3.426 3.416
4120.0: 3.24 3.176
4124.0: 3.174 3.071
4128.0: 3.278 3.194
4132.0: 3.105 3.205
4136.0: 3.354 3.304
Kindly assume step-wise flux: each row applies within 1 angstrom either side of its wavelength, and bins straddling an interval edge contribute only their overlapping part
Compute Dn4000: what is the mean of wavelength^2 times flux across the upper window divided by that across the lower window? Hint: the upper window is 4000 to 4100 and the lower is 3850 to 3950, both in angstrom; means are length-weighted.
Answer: 1.78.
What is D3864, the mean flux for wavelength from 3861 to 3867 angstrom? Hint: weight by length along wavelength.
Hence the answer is 1.73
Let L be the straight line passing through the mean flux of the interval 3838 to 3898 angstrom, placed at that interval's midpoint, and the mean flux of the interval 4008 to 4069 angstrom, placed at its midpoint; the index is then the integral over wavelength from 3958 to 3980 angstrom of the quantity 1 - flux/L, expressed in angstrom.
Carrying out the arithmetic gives 7.2 angstrom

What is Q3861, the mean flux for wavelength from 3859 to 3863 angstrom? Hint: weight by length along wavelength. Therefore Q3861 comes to 1.65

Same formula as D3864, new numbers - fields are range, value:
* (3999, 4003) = 3.18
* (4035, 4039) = 3.29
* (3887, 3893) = 2.02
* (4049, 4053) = 3.49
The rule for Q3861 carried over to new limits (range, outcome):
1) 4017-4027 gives 3.49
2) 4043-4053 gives 3.3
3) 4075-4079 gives 3.27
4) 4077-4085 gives 3.4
